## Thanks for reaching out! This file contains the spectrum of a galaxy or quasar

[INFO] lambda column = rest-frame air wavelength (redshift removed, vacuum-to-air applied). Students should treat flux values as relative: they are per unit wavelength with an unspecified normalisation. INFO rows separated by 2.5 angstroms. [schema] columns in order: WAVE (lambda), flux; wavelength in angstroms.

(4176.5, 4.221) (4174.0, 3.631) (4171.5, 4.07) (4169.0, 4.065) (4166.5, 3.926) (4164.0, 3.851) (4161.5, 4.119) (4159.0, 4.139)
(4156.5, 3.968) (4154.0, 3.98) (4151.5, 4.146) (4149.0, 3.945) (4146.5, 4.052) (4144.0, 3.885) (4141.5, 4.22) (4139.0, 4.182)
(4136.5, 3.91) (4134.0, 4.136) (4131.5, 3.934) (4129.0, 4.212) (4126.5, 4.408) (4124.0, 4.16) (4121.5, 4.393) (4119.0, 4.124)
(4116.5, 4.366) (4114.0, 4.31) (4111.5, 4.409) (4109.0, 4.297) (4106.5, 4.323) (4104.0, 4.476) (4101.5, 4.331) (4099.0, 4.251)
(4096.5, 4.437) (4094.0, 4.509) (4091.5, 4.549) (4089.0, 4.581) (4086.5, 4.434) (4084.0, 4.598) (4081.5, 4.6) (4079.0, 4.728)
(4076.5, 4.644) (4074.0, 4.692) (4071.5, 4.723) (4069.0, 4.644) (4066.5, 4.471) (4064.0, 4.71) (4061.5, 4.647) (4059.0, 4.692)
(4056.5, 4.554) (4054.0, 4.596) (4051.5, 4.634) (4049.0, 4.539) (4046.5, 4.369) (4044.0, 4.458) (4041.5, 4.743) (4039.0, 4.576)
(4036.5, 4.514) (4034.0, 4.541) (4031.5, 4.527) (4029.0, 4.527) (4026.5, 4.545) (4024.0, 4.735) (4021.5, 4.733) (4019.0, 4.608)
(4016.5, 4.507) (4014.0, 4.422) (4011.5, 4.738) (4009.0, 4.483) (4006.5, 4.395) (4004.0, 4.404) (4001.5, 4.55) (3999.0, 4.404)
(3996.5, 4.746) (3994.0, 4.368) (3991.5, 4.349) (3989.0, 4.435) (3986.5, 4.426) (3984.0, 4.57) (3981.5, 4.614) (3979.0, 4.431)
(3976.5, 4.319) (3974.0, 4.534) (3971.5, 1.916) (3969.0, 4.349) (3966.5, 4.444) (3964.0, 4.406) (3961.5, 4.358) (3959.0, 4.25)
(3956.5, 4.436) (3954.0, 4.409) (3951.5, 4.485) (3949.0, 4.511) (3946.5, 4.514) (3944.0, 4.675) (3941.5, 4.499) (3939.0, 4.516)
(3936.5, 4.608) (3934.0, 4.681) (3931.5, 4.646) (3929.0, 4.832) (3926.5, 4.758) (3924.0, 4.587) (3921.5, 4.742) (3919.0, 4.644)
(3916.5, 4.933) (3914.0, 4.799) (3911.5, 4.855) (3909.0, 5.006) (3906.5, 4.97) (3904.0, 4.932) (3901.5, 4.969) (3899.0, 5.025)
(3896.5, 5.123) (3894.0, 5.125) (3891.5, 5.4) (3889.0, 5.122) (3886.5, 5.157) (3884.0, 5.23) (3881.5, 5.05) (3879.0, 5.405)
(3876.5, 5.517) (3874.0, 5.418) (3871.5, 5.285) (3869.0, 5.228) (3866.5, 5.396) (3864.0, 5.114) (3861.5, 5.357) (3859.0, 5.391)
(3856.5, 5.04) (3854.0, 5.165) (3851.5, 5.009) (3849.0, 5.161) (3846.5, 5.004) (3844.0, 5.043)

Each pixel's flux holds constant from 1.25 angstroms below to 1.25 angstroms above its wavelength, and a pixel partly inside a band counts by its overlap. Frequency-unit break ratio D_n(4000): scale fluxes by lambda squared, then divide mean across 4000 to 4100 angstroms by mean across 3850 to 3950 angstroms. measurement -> 0.99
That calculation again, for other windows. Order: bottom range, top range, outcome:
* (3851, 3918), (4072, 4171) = 0.93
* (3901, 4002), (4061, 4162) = 1.04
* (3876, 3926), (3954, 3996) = 0.89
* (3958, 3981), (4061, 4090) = 1.18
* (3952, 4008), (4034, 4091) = 1.11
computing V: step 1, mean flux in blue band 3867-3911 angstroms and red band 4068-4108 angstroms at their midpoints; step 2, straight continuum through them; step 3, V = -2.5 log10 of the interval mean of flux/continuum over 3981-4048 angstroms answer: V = 0.06 mag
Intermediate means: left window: 5.17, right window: 4.53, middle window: 4.53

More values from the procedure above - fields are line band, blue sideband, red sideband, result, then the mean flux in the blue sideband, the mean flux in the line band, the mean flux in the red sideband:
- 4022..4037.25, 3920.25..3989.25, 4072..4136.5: -0.040 mag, 4.43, 4.57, 4.39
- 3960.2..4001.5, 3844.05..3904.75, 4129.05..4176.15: 0.106 mag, 5.19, 4.3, 4.02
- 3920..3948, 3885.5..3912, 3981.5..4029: 0.056 mag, 5.07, 4.64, 4.53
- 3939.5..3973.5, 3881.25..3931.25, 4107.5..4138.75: 0.126 mag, 4.95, 4.26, 4.22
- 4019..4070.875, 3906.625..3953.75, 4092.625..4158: -0.045 mag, 4.68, 4.59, 4.21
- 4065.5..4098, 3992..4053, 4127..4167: -0.068 mag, 4.54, 4.58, 4.05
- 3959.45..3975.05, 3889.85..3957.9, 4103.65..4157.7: 0.160 mag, 4.77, 4.01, 4.17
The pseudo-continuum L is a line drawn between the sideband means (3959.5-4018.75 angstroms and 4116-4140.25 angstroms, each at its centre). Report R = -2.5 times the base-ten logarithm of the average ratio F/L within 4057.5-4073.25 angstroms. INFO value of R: -0.09 mag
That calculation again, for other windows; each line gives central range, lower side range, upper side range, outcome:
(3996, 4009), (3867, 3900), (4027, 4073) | 0.07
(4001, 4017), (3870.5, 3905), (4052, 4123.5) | 0.07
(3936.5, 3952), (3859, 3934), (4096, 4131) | 0.08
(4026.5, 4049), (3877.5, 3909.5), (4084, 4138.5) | 0.01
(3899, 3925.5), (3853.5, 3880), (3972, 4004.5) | 0.03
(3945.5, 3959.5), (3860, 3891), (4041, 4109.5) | 0.13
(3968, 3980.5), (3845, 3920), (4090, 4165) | 0.22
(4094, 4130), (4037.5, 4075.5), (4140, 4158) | -0.02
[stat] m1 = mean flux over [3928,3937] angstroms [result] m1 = 4.69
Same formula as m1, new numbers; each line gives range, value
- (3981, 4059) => 4.54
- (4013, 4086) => 4.59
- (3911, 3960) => 4.62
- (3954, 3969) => 4.38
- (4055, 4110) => 4.54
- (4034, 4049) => 4.53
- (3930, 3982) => 4.36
